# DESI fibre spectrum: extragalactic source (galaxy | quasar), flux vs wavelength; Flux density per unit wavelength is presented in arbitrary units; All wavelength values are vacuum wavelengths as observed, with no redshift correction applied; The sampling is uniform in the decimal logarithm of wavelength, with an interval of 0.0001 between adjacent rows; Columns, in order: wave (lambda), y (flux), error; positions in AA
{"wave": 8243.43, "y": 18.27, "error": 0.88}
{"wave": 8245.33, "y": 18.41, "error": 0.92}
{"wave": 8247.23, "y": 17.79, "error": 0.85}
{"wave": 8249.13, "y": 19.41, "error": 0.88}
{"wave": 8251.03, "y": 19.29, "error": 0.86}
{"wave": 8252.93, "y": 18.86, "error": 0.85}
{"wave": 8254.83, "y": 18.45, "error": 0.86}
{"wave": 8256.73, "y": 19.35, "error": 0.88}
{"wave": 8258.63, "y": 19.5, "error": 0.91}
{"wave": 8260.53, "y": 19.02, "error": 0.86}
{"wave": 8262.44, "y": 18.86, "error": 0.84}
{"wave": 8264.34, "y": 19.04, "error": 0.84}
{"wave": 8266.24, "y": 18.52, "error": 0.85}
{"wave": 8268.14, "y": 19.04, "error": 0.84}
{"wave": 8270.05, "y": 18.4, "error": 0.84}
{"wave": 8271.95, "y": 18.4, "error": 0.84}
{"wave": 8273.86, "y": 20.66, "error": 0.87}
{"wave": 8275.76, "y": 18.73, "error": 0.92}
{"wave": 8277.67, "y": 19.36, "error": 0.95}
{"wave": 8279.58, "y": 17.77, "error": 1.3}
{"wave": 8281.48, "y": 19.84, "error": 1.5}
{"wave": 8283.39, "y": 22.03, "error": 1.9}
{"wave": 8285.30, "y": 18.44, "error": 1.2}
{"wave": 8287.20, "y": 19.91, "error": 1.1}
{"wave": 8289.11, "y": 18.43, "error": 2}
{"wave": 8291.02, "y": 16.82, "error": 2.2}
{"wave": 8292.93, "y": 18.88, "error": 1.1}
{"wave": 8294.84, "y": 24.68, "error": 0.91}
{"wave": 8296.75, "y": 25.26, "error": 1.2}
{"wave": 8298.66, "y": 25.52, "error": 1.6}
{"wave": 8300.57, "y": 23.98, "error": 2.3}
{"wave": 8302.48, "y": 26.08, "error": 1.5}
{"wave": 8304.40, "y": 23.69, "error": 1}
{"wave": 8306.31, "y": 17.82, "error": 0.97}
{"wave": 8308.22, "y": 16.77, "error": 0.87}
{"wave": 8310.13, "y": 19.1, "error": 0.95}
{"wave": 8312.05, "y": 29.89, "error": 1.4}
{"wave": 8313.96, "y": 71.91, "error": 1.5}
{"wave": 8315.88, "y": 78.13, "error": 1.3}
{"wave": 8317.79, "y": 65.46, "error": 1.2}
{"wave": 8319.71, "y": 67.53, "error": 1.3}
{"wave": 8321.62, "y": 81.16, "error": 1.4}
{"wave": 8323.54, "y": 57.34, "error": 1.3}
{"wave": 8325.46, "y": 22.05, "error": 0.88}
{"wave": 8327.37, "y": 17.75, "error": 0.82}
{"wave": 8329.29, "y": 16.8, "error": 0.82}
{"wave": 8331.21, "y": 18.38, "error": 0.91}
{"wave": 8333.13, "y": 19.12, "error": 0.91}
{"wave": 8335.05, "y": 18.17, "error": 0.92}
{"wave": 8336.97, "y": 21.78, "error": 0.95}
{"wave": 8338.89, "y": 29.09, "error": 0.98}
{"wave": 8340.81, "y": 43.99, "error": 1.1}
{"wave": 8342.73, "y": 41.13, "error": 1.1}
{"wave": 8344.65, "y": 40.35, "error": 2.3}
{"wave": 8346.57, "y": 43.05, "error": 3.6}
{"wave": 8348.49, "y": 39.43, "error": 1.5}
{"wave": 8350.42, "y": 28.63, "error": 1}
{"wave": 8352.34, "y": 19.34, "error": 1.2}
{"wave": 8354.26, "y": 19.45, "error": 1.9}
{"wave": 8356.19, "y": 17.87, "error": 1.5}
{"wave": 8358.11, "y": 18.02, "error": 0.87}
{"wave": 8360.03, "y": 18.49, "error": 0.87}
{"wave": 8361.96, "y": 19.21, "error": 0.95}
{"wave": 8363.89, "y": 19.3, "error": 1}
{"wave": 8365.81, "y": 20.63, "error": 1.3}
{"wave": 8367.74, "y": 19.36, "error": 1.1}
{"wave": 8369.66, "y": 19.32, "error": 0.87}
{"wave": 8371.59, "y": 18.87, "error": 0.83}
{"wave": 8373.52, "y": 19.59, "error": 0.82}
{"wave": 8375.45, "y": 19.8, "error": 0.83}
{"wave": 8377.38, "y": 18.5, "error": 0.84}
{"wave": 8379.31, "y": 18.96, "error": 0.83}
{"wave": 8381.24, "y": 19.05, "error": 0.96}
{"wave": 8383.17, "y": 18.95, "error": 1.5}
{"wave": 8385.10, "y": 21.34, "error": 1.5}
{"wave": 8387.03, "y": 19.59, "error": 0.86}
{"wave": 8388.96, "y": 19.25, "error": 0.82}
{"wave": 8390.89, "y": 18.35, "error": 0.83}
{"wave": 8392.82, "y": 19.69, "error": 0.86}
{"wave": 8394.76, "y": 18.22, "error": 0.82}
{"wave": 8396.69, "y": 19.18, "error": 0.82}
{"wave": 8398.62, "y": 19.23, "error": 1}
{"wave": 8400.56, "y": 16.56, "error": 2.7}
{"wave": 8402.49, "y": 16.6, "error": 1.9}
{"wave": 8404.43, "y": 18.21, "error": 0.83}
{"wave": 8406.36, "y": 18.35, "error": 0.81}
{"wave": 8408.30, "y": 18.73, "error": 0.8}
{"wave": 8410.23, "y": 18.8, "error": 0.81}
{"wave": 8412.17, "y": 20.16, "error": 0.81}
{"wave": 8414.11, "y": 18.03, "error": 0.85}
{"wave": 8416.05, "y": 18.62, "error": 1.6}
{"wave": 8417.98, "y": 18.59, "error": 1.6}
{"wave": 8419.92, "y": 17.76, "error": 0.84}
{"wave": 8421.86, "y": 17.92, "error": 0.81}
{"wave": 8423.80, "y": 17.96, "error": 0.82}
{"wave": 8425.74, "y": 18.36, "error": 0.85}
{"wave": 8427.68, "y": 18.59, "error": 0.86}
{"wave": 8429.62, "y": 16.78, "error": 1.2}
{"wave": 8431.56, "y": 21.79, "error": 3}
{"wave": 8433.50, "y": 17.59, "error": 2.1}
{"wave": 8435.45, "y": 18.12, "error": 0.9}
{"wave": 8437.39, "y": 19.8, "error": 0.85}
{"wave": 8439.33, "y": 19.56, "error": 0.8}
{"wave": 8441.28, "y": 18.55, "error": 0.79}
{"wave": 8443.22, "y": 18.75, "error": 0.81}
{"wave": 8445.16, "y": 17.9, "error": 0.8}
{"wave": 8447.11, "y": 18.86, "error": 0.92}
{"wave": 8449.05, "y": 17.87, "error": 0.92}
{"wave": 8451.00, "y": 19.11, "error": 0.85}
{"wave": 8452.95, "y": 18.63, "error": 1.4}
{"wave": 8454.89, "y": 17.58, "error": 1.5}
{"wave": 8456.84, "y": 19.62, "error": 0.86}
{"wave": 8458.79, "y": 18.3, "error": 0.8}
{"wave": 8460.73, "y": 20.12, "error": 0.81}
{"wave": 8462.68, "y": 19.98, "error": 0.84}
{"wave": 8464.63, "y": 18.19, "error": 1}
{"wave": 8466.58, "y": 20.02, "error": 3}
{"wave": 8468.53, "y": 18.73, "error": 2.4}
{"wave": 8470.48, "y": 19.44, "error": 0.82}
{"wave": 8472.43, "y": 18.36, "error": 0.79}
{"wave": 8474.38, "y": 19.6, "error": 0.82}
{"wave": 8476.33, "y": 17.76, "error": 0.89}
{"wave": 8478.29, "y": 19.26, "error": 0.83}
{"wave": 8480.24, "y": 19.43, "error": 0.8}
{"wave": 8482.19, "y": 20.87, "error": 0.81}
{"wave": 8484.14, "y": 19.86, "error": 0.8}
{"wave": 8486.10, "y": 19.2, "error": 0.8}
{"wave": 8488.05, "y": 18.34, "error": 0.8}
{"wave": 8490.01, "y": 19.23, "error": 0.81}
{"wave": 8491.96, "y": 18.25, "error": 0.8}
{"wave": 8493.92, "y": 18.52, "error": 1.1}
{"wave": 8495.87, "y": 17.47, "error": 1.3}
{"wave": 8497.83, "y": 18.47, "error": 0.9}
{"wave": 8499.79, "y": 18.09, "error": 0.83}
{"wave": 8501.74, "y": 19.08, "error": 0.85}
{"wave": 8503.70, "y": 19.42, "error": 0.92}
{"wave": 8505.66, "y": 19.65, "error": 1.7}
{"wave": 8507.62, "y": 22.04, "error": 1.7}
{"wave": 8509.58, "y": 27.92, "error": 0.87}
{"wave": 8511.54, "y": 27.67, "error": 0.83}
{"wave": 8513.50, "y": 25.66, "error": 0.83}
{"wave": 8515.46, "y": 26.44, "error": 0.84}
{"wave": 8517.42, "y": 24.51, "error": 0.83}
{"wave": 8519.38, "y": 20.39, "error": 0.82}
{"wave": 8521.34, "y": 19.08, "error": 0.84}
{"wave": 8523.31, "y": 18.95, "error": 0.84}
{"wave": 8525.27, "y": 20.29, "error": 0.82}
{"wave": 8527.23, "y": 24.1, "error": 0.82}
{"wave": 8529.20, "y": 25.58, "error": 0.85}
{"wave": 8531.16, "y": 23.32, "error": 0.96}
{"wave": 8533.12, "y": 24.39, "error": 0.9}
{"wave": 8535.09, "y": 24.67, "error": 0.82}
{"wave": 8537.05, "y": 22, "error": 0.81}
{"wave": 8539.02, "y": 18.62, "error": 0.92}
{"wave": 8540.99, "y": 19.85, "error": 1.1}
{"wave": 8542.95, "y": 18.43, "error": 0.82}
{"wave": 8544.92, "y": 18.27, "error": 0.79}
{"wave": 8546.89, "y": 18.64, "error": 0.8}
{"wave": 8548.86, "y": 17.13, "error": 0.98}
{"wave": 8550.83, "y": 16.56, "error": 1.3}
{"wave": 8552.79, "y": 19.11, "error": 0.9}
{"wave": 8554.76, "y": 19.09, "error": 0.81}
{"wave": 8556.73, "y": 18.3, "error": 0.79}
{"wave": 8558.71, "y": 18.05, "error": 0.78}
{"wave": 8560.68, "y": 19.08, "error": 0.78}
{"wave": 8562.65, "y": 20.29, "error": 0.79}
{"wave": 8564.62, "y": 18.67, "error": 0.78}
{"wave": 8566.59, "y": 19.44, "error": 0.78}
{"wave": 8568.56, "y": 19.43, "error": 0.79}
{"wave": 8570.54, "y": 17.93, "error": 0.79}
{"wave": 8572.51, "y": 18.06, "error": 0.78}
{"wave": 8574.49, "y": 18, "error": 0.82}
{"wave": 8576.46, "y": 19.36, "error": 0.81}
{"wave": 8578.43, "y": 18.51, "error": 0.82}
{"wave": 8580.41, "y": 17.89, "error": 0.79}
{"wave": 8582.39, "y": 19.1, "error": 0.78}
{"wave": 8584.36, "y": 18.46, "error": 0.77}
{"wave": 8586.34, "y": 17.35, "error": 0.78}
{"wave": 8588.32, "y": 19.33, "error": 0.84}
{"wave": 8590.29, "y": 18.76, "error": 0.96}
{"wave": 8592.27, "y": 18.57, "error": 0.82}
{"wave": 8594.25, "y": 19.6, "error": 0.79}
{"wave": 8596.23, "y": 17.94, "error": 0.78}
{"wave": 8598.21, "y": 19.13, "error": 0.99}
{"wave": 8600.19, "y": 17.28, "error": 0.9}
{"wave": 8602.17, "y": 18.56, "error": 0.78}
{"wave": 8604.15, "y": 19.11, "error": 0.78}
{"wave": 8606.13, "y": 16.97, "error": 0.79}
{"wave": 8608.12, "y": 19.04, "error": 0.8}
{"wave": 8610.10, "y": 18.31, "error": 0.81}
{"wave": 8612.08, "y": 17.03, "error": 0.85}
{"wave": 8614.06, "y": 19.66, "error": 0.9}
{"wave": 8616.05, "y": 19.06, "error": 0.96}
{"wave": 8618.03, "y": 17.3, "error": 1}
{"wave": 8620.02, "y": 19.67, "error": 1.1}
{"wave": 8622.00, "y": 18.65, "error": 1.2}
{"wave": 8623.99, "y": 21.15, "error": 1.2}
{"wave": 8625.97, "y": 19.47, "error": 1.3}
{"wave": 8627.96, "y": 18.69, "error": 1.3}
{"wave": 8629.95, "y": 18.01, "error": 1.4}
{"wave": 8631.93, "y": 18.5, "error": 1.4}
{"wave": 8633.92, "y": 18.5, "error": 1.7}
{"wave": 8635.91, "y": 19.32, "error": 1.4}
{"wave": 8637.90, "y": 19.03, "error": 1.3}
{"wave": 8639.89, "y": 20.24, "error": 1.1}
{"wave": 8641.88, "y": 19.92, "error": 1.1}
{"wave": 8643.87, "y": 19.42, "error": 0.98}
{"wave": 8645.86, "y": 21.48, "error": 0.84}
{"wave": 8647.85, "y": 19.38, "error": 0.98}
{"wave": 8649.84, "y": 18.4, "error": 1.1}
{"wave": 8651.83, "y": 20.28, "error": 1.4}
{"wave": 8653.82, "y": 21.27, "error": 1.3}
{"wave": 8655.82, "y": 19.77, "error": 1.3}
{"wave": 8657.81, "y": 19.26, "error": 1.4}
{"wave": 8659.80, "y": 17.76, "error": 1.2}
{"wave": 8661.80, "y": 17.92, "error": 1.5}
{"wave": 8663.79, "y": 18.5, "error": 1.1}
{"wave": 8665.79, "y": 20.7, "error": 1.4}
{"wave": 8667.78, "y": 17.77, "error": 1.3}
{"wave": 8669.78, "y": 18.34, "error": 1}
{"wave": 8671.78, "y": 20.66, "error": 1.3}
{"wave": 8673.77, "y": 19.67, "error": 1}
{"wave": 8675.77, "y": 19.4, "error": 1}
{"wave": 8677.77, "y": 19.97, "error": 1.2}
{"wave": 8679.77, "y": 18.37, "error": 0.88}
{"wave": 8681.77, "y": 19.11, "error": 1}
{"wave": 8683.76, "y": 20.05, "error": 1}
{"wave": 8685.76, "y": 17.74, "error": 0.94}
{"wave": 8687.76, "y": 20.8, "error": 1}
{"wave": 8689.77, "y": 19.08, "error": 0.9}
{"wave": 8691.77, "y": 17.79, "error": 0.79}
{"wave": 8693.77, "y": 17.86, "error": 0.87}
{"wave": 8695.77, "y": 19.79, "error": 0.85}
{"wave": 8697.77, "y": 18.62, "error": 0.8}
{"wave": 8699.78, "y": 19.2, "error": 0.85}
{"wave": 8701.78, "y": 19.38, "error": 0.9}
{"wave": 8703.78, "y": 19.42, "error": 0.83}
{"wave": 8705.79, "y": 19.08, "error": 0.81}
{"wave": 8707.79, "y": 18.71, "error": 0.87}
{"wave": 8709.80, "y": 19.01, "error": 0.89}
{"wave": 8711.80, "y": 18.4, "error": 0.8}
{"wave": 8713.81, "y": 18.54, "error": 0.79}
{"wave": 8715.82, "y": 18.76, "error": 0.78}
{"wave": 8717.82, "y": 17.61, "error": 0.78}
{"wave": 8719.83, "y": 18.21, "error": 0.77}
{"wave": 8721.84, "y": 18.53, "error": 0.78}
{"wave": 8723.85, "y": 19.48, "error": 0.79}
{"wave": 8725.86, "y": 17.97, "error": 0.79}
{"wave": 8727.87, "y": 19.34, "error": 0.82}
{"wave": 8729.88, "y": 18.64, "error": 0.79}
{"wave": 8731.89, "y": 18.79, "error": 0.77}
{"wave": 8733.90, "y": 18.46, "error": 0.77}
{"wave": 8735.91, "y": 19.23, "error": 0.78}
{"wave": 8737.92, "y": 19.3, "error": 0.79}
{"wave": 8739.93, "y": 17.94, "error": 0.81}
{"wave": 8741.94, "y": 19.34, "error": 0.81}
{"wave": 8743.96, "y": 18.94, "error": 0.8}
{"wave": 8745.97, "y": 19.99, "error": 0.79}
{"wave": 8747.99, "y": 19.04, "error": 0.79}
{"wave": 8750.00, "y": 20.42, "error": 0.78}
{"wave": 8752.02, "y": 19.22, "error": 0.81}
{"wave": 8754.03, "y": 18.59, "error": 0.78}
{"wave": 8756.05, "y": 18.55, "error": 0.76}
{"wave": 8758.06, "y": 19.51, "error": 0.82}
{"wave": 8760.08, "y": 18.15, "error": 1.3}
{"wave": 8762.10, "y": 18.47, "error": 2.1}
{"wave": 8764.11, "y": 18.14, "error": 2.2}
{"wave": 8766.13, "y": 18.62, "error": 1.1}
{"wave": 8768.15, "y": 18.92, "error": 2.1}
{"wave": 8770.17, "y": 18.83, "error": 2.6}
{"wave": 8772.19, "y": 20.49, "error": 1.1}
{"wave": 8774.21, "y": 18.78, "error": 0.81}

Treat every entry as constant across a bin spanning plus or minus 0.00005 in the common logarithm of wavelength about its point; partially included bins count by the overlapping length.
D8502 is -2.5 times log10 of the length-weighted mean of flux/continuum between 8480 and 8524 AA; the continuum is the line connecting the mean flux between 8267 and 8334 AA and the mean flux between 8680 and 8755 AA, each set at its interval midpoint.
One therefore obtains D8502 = 0.16 mag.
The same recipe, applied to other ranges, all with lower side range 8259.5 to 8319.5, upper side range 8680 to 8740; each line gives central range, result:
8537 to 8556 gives 0.16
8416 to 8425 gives 0.29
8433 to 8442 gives 0.24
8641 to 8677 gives 0.01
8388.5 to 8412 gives 0.29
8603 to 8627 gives 0.09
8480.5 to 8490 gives 0.16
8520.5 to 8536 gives -0.03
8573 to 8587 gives 0.15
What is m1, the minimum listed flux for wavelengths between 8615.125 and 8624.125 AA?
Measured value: 17.3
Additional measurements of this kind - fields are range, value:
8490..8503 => 17.47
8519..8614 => 16.56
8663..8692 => 17.74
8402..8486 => 16.6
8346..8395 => 17.87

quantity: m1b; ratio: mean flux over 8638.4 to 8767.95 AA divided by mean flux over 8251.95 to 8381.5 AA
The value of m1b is 0.7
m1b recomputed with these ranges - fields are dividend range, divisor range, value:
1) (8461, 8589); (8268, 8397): 0.76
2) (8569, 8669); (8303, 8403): 0.68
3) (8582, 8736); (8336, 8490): 0.92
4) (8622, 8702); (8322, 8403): 0.82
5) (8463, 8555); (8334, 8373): 0.80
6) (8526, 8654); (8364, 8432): 1.02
